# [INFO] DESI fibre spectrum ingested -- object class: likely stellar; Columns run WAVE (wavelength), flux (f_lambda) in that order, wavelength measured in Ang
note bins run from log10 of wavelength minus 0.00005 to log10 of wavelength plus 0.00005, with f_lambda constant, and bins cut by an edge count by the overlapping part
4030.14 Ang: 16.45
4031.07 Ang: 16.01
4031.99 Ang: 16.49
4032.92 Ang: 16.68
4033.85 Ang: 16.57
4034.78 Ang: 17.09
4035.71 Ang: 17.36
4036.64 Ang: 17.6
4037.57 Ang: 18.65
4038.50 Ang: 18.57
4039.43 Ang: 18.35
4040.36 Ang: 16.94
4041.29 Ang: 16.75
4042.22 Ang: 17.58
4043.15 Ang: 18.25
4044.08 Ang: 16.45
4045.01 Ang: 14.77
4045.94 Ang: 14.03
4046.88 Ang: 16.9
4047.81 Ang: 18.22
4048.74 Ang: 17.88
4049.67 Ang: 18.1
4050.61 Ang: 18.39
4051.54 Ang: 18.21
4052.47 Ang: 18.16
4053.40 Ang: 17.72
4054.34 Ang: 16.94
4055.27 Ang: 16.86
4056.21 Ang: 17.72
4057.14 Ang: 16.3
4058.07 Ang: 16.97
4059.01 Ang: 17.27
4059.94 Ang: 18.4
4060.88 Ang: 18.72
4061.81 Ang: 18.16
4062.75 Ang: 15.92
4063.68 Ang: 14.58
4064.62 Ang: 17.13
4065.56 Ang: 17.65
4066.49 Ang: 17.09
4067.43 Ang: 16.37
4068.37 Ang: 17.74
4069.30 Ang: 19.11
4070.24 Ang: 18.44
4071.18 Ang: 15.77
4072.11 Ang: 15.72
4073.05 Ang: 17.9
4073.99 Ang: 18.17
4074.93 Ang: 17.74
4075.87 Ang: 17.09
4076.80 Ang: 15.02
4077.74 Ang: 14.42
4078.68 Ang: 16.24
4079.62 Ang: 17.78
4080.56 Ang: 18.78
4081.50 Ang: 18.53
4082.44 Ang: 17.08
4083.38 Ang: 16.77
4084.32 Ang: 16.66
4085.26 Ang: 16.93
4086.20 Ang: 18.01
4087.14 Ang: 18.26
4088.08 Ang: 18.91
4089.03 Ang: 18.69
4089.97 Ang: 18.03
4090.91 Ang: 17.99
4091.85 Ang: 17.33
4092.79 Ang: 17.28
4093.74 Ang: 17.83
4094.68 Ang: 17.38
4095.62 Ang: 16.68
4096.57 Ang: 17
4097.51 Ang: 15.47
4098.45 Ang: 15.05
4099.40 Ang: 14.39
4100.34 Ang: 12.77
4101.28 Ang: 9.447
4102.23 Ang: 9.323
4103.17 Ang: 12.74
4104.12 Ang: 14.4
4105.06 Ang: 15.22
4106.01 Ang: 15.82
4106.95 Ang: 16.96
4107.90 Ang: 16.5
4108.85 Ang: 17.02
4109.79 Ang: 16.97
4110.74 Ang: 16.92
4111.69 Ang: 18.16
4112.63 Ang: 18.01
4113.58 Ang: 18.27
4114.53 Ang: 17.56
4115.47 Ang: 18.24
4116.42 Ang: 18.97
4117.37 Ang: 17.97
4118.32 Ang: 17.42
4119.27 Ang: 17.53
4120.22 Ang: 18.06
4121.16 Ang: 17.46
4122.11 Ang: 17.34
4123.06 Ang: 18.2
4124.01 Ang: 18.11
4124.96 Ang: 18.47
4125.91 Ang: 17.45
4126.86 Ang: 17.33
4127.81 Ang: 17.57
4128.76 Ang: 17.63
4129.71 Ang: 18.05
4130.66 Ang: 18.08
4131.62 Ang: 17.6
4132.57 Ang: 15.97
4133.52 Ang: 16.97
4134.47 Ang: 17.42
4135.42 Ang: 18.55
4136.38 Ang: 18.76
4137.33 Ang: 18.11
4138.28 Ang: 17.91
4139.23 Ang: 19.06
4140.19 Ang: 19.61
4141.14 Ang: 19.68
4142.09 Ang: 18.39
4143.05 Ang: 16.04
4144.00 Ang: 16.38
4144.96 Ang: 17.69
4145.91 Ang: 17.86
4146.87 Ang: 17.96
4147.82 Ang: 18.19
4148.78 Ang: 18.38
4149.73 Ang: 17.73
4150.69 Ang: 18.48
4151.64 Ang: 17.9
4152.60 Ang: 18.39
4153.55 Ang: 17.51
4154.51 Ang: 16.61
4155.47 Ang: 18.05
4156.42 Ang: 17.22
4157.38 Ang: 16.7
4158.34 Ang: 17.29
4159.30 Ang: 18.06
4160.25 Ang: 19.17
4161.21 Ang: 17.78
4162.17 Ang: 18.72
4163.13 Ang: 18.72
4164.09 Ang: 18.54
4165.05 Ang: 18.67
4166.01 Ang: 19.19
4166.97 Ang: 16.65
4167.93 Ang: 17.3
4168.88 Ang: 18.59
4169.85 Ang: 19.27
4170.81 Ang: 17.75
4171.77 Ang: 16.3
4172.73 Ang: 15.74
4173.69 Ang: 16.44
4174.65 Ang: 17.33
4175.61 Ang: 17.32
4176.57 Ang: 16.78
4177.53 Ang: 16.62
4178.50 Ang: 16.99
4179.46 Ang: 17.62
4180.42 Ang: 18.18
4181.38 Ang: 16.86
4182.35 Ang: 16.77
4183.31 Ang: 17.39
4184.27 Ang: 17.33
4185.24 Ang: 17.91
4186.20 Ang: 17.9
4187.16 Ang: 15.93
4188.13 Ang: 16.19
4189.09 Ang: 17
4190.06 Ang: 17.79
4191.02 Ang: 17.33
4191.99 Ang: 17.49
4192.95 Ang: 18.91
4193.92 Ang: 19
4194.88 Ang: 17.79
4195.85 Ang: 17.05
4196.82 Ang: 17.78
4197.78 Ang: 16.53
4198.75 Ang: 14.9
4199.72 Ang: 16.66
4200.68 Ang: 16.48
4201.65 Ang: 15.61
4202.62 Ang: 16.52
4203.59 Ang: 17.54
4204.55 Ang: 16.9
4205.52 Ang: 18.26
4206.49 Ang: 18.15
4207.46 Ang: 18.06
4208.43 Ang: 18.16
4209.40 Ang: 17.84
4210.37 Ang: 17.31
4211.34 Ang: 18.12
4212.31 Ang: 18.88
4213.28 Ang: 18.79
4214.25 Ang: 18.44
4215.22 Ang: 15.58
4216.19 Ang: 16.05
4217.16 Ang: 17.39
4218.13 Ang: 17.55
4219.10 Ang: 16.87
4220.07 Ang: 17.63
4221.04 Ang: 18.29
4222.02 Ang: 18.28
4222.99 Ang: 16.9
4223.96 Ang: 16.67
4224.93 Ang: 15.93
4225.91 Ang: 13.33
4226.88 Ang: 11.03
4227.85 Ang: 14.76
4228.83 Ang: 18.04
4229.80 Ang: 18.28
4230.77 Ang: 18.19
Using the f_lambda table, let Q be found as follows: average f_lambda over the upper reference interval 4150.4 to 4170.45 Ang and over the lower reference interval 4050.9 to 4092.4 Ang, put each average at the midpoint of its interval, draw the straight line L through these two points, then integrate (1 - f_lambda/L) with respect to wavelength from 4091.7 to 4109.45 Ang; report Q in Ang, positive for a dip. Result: 2.43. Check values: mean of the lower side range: 17.4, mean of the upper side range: 18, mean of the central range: 15.2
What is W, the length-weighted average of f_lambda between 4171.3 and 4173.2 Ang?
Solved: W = 16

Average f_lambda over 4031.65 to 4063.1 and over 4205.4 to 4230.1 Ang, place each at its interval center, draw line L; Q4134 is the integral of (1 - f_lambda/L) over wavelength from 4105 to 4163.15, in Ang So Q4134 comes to -1.9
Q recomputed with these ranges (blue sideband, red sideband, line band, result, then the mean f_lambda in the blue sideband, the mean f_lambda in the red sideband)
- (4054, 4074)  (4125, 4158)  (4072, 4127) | 2.1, 17.2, 17.8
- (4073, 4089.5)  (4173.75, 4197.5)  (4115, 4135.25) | -0.4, 17.4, 17.4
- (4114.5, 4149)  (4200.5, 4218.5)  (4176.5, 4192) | 0.4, 17.9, 17.5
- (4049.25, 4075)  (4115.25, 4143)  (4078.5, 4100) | 0.5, 17.4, 18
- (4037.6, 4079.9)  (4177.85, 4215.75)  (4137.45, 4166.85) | -1.2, 17.2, 17.4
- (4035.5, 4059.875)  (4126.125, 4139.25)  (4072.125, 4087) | 0.3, 17.4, 17.7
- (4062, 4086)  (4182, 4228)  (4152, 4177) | -0.9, 17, 17.1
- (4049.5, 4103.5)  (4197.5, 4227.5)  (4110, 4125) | -0.9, 16.8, 16.9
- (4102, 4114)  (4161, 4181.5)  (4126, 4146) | -1.3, 16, 17.6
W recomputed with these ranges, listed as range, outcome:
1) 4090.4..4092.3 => 17.7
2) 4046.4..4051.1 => 17.9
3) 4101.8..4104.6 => 12.2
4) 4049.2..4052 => 18.2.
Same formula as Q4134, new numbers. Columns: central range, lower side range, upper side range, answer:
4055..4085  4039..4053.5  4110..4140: 0.6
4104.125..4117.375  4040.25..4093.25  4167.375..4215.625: 0.1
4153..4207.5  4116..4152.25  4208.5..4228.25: -0.3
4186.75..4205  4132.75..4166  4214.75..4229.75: -0.1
